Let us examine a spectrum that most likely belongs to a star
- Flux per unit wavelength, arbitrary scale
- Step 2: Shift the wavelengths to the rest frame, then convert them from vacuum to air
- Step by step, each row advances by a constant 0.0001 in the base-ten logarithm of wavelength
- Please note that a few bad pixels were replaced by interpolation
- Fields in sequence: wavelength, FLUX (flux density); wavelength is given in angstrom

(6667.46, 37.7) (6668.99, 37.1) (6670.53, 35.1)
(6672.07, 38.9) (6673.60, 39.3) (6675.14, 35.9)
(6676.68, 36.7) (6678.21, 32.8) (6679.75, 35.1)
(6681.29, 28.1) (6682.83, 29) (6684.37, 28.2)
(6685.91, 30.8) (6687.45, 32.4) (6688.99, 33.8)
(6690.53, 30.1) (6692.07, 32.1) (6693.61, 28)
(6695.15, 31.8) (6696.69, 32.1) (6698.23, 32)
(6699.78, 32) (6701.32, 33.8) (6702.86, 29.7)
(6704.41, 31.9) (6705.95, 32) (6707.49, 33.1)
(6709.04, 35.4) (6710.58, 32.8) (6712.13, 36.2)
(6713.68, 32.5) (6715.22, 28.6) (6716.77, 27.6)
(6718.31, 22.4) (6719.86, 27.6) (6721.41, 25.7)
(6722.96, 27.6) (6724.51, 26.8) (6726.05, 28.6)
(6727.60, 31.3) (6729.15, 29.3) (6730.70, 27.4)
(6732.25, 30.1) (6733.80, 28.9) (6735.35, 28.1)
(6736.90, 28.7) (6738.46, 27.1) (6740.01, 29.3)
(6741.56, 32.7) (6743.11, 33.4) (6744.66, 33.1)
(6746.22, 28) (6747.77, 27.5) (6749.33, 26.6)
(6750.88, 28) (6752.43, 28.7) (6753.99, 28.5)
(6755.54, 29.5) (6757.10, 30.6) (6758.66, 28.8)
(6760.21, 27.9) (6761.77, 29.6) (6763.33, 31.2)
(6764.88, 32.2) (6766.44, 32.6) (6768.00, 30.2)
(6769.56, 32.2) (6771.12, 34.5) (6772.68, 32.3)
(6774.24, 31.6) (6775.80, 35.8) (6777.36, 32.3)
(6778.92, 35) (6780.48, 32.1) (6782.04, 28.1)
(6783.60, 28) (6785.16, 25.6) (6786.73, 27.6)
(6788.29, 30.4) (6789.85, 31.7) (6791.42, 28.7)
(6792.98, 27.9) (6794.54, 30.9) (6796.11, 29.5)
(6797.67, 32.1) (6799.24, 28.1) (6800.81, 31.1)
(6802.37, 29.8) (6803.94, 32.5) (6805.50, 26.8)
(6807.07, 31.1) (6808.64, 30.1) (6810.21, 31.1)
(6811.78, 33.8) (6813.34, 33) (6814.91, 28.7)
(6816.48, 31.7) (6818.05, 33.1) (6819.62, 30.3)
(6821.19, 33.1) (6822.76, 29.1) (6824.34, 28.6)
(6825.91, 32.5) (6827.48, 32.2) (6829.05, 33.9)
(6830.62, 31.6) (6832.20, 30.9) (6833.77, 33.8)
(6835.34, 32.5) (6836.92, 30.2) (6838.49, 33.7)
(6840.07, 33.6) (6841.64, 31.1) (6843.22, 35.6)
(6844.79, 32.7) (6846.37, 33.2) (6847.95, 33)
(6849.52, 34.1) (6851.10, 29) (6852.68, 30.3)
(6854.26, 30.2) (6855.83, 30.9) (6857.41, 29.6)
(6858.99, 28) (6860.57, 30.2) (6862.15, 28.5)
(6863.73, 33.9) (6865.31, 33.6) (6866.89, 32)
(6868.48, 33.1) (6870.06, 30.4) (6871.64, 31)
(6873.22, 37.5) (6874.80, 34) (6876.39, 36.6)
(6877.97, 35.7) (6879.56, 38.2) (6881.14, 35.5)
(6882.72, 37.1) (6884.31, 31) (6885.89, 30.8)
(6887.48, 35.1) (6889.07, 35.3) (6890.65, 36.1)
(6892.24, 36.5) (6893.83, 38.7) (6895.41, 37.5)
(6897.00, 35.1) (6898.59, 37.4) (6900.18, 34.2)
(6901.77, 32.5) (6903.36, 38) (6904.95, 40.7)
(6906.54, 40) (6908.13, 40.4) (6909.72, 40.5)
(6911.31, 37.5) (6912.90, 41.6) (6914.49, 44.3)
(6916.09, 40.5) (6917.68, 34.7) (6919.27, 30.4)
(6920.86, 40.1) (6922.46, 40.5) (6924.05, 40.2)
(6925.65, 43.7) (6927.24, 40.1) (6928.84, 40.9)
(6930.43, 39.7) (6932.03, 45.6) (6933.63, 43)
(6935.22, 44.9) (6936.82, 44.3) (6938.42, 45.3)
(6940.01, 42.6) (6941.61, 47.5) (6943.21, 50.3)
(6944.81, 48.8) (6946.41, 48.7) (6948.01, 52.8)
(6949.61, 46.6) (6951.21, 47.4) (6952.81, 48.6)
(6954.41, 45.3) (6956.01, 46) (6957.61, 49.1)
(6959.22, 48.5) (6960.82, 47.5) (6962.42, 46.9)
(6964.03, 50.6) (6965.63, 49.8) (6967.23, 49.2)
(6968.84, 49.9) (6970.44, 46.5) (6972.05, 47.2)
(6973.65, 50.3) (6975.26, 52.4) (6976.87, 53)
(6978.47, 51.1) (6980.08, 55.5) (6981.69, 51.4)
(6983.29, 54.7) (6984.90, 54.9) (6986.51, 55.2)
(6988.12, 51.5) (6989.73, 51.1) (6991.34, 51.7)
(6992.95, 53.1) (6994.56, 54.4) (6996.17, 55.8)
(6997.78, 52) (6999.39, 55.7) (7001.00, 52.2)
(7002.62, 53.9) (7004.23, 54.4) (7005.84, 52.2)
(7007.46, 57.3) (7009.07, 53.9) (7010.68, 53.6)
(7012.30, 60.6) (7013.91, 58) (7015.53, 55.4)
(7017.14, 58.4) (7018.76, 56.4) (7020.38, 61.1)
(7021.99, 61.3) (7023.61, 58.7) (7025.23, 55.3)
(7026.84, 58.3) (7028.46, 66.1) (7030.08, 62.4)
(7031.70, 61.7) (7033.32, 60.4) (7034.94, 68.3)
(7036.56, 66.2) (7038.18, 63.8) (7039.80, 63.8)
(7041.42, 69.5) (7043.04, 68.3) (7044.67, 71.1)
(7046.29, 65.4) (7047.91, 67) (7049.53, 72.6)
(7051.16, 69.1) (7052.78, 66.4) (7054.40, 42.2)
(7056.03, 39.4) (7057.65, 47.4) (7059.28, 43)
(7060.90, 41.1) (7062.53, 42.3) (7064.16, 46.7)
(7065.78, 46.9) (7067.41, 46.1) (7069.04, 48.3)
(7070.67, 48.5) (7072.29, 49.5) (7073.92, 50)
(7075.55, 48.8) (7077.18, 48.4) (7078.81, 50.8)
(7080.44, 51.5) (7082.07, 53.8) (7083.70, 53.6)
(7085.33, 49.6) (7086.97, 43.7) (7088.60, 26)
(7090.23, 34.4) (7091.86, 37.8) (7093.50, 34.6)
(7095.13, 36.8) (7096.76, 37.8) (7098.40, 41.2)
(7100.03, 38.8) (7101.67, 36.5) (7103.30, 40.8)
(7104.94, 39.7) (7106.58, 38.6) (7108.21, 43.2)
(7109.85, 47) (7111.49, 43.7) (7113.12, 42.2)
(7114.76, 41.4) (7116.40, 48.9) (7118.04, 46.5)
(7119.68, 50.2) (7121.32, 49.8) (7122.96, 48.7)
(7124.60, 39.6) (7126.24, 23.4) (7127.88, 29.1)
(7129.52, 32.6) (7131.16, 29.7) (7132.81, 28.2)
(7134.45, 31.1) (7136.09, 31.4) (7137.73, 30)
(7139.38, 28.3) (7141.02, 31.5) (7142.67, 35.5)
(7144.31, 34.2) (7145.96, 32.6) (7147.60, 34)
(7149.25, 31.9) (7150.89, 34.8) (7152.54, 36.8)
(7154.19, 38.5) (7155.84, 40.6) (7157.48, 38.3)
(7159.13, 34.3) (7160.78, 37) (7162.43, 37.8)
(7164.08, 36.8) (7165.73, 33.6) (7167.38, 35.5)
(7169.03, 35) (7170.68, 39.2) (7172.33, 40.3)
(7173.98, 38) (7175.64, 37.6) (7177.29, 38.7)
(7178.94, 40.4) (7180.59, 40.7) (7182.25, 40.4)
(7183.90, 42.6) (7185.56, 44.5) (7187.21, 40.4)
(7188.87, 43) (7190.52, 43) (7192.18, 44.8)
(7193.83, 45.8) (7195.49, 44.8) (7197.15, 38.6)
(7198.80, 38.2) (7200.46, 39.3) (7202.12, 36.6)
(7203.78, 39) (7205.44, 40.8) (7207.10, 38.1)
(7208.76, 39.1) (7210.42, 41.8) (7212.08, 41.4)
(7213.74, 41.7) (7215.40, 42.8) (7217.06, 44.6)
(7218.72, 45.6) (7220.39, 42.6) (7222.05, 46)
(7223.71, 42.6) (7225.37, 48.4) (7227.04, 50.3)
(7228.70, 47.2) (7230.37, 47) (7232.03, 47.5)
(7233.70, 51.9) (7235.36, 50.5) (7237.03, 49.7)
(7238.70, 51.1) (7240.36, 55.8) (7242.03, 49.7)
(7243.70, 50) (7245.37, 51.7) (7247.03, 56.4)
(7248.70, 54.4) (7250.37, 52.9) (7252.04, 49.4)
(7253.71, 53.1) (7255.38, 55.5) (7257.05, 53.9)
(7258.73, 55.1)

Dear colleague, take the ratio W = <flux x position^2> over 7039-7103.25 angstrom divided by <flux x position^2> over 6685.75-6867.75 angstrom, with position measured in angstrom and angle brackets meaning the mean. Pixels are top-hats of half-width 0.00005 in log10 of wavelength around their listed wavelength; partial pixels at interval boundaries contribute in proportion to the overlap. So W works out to 1.75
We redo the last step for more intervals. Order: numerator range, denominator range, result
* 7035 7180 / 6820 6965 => 1.22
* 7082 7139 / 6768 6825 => 1.39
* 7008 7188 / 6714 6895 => 1.59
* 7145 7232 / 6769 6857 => 1.43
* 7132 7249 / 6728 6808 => 1.54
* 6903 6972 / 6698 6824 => 1.54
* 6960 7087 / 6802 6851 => 1.81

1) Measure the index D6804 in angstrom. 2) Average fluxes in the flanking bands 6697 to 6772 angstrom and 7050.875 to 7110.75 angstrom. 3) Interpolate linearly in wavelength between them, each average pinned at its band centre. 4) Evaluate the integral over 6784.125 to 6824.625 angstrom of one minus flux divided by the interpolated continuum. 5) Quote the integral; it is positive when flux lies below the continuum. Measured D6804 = 3.4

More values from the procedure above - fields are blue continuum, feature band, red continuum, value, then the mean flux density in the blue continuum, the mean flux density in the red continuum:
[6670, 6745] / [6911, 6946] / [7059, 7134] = -4.4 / 31.1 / 42.3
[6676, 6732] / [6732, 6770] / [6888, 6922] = 3.1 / 30.7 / 37.7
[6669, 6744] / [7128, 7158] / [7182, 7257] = 7.2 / 31.2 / 45.9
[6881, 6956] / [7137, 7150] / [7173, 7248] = 3.3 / 40.7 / 44.3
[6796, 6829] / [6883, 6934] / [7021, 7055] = 7.8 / 31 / 63.8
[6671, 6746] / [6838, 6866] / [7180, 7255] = 2.7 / 31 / 45.6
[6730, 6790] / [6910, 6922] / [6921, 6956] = 1.3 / 30.1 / 45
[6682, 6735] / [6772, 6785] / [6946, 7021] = 1.5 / 30.3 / 52.2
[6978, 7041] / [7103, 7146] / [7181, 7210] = 8.7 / 57.1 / 41.1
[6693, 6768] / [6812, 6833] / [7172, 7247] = 0.7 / 29.9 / 44.1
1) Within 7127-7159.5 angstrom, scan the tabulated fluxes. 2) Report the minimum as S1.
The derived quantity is 28.2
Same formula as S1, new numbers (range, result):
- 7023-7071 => 39.4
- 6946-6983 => 45.3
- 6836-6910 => 28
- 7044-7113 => 26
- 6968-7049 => 46.5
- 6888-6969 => 30.4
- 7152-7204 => 33.6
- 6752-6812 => 25.6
